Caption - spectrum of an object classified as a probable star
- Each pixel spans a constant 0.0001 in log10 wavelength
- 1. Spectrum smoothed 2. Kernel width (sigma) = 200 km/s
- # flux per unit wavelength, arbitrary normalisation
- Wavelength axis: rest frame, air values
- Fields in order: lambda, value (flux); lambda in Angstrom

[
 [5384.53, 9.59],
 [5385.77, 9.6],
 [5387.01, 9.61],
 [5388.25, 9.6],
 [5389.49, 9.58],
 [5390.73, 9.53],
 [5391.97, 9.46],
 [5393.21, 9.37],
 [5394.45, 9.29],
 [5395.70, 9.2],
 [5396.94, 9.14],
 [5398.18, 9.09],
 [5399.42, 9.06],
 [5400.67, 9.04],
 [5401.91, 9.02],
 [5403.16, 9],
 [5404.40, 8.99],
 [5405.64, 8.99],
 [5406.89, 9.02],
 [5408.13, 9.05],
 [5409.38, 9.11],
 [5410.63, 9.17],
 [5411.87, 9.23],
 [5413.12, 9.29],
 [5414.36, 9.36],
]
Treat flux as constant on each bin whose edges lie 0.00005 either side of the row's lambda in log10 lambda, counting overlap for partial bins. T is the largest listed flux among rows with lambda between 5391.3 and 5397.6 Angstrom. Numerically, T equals 9.46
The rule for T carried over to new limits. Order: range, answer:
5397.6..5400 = 9.09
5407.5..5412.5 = 9.23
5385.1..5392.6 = 9.61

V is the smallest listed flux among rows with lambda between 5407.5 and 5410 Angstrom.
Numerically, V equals 9.05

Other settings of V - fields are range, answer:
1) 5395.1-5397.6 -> 9.14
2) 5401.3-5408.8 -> 8.99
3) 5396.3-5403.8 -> 9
